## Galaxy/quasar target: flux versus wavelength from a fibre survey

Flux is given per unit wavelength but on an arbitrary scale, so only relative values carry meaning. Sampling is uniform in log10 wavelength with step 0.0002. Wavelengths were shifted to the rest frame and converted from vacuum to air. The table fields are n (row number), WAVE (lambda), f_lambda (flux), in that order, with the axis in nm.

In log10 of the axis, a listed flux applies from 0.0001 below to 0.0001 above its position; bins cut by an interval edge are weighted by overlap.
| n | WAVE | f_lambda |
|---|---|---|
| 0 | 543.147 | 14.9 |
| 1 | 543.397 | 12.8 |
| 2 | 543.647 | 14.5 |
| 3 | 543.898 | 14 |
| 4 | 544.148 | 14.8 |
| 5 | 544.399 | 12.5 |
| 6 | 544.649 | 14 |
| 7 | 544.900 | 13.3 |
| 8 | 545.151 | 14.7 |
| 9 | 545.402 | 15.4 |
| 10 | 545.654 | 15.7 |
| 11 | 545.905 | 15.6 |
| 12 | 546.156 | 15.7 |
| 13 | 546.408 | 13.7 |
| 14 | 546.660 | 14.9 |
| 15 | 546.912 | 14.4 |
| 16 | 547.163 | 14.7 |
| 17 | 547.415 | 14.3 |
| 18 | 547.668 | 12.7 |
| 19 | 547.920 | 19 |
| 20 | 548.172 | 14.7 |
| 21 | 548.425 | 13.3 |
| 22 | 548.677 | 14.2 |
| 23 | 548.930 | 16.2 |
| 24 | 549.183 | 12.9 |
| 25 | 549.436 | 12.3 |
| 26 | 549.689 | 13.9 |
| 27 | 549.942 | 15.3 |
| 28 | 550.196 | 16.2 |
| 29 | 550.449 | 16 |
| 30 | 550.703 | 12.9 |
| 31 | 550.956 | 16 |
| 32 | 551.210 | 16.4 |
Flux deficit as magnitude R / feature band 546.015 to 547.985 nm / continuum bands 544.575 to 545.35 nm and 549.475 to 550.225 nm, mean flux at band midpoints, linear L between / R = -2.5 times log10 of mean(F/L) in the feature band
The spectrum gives -0.03 mag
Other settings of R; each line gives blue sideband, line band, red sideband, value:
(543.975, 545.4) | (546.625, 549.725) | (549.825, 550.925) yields 0.02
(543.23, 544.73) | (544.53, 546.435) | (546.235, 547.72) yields -0.06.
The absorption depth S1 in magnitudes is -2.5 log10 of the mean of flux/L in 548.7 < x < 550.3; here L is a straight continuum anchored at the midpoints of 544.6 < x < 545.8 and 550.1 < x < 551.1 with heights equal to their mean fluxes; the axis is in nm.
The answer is 0.05 mag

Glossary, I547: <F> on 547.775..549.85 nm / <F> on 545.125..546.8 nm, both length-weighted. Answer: 1.0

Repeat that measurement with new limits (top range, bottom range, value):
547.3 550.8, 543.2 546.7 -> 1.01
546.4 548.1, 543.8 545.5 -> 1.06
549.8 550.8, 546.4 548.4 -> 1.02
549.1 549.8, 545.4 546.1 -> 0.83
